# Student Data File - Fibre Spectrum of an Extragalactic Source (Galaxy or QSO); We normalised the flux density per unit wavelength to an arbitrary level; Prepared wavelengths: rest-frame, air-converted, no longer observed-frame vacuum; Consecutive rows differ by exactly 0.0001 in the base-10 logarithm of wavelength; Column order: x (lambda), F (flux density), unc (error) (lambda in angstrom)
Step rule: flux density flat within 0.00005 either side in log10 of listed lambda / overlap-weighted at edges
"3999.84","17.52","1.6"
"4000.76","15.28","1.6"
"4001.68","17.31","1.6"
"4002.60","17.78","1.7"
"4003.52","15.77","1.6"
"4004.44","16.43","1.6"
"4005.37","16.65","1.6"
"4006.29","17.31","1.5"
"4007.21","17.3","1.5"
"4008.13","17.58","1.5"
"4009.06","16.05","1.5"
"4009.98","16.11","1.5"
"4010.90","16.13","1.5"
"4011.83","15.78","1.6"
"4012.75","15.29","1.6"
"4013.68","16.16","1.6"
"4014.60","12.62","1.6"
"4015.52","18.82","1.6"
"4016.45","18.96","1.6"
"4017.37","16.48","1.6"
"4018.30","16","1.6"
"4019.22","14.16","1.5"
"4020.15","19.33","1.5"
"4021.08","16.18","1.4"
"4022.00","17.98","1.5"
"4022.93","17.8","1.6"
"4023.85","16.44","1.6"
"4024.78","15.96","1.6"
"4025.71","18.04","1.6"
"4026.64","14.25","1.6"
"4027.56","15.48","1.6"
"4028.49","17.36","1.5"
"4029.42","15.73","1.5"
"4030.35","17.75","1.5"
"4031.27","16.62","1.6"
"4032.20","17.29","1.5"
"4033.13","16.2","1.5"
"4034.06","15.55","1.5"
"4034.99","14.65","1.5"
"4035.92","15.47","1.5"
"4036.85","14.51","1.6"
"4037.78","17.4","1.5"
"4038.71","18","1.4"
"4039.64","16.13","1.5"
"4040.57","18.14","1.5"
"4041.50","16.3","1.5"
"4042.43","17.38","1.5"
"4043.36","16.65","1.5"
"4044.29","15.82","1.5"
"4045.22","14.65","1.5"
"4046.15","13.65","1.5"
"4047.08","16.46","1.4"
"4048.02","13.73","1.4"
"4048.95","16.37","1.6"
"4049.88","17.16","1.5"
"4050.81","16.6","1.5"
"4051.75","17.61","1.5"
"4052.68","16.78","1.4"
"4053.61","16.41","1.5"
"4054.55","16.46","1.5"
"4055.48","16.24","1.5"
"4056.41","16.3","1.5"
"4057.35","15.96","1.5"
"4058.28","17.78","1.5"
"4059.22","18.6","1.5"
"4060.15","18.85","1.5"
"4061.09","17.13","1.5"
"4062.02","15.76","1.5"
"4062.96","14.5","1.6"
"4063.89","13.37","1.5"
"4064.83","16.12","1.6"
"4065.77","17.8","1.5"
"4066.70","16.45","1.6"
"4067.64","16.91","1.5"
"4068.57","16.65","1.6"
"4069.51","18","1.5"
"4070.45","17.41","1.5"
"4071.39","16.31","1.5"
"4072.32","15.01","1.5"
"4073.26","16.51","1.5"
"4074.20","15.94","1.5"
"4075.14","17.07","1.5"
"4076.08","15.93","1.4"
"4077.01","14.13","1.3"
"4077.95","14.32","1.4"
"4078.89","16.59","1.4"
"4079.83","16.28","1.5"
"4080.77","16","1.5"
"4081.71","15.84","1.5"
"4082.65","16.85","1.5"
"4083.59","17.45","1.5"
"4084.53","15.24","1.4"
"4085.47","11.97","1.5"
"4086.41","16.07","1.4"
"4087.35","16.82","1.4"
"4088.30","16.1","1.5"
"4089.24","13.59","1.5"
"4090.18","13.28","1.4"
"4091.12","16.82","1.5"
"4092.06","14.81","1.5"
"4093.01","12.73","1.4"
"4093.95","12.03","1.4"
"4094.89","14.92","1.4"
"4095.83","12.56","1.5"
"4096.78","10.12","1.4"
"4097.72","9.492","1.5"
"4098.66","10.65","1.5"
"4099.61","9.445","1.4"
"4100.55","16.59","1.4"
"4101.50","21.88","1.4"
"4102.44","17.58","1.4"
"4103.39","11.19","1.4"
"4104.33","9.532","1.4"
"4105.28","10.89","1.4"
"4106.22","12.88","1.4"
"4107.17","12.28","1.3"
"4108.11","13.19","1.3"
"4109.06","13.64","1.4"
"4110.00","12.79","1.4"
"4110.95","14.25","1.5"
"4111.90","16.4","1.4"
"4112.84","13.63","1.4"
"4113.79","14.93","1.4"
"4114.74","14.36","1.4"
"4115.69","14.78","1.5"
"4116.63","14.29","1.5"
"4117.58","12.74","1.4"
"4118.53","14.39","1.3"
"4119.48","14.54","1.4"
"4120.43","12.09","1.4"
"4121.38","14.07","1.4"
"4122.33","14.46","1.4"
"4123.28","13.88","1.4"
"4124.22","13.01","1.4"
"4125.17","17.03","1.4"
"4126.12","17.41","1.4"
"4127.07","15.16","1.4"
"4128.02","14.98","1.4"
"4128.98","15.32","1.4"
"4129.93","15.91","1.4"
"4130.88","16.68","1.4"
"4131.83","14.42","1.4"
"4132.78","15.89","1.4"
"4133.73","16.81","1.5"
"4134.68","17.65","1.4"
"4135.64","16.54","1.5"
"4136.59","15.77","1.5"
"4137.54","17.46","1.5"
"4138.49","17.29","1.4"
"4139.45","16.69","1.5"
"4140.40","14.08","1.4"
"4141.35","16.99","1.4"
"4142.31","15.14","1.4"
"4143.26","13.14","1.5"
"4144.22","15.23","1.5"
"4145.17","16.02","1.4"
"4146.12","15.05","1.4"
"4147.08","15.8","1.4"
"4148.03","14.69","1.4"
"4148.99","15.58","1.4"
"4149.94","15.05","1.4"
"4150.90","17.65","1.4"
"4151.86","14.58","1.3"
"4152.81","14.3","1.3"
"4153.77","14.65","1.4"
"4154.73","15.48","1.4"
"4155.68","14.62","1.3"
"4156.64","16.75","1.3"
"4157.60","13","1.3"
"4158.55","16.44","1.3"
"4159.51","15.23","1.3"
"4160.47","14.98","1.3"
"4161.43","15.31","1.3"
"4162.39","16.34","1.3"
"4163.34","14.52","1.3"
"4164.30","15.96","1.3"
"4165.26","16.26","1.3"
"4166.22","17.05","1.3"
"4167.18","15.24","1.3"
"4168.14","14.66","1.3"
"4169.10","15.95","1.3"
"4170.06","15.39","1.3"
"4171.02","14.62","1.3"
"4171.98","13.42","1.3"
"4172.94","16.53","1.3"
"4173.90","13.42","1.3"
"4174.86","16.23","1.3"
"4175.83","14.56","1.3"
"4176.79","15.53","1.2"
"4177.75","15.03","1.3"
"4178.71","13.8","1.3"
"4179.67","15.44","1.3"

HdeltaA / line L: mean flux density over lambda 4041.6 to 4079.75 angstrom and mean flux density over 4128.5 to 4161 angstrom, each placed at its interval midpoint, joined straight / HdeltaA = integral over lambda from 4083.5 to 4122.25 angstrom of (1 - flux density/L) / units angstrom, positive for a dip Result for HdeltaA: 5.2 angstrom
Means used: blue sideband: 16.3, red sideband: 15.6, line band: 13.8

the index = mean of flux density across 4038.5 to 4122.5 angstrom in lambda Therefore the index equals 15.2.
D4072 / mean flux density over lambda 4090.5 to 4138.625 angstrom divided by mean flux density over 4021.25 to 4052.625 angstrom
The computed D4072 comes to 0.88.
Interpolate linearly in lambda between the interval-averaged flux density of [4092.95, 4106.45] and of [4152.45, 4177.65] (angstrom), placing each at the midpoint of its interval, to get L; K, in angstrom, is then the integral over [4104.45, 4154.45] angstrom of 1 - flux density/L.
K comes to -3.4 angstrom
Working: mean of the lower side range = 12.8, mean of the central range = 14.9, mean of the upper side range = 15.2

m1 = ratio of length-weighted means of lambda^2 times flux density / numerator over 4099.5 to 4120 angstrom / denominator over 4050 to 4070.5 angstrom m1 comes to 0.9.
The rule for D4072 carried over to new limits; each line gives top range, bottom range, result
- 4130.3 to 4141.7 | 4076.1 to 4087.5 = 1.05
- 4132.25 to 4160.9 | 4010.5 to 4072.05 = 0.95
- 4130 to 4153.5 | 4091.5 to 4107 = 1.22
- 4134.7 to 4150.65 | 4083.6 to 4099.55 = 1.16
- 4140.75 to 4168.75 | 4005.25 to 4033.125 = 0.93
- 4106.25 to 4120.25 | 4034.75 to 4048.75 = 0.87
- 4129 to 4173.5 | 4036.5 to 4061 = 0.94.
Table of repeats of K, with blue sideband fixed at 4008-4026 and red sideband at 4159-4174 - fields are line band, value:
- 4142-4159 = 0.34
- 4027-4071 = -0.34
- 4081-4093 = 0.51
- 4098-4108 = 1.67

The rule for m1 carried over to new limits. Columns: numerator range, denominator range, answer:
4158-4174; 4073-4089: 1.02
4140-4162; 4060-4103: 1.03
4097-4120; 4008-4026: 0.86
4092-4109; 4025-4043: 0.81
